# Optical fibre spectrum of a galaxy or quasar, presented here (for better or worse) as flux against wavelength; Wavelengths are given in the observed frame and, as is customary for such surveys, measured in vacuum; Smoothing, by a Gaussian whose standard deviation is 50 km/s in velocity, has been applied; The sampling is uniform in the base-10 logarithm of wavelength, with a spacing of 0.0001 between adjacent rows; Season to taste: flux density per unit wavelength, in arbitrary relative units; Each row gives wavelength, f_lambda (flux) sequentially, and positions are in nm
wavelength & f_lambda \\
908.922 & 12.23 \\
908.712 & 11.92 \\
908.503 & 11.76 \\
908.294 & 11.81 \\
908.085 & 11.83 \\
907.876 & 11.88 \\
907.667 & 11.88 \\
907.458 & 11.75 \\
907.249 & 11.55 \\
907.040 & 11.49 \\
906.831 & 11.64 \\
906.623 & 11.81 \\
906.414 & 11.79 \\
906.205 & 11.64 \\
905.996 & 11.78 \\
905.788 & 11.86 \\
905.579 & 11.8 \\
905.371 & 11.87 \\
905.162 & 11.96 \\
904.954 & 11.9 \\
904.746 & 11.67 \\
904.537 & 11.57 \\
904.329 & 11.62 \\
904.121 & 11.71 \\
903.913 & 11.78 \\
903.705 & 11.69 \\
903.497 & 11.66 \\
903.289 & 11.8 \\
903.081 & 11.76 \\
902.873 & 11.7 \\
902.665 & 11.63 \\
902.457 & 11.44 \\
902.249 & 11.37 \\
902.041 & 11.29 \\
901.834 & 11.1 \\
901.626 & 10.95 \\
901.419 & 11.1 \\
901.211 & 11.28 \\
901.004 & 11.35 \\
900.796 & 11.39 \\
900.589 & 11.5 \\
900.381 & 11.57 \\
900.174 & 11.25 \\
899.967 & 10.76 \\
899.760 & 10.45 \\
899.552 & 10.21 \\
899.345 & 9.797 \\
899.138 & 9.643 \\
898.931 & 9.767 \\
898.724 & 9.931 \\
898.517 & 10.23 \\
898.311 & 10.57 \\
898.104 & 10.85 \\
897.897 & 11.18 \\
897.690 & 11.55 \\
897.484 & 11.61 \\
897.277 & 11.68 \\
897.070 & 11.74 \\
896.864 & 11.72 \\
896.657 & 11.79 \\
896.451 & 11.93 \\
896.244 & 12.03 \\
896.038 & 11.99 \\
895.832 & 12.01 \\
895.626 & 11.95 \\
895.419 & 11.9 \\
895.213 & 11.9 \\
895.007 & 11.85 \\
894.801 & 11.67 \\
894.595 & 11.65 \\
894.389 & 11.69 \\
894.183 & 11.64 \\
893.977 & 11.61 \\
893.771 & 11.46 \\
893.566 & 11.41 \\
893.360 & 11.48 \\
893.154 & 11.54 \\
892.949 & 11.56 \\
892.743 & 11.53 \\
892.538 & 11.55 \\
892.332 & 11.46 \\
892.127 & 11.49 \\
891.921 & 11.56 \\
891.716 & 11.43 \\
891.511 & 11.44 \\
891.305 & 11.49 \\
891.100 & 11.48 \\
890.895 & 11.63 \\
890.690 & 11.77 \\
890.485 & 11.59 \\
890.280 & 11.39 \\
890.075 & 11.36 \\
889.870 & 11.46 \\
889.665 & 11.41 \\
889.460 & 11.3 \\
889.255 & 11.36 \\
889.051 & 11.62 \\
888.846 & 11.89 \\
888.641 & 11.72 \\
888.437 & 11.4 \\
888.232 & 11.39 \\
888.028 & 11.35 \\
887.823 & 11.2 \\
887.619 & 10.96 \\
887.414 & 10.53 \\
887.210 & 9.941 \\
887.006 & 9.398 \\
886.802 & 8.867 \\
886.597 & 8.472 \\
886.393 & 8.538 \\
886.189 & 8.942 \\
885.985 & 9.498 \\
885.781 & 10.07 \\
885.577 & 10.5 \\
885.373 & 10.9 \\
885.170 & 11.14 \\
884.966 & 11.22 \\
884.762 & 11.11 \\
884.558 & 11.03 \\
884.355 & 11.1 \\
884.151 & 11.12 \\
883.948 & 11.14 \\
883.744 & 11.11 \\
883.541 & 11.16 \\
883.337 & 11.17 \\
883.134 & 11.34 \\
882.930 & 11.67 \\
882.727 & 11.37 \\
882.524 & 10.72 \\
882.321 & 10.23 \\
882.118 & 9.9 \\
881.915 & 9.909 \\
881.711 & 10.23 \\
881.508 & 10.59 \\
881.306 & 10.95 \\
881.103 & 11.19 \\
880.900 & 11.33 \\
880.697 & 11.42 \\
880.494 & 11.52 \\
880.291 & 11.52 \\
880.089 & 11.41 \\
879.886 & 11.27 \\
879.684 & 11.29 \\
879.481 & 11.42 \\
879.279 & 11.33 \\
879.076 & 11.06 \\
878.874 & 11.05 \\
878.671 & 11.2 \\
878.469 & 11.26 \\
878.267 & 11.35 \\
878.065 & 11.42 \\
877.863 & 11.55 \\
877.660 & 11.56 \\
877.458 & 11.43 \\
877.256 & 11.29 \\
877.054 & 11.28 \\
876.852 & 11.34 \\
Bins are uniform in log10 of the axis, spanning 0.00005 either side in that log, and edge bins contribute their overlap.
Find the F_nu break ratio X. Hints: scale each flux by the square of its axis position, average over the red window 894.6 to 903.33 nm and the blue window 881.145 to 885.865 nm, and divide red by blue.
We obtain 1.1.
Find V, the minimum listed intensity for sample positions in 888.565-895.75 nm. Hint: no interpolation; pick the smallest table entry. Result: 11.3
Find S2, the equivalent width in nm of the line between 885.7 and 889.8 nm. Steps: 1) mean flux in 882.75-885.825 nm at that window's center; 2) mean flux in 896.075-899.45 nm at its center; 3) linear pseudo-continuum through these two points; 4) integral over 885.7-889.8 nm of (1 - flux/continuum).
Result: 0.21 nm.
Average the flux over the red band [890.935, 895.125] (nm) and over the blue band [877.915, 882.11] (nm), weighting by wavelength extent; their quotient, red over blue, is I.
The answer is 1.04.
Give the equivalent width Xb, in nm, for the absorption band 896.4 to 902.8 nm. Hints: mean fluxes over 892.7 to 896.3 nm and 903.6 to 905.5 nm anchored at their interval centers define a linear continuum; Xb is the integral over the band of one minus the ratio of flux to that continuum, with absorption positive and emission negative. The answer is 0.38 nm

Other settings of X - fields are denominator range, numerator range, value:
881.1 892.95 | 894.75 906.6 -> 1.08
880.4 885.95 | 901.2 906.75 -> 1.12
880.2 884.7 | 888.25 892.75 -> 1.07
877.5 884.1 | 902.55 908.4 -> 1.12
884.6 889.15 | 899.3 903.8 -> 1.11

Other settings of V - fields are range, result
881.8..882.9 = 9.9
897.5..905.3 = 9.643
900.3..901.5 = 11.1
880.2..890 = 8.472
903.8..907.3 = 11.49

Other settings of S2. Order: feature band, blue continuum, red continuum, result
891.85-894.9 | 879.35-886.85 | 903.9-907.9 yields -0.10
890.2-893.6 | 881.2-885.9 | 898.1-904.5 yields -0.17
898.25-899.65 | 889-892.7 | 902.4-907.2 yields 0.20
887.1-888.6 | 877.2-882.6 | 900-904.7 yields 0.03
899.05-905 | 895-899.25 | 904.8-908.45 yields 0.15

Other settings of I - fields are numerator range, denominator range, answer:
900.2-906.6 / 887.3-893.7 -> 1.01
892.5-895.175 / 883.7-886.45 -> 1.10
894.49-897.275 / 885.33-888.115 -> 1.20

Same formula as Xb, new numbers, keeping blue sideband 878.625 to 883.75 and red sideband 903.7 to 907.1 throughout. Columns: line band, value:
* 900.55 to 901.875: 0.045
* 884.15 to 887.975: 0.328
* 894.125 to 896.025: -0.061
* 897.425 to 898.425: 0.036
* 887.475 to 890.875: -0.049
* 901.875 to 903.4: 0.015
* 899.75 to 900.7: 0.035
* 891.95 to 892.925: -0.012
